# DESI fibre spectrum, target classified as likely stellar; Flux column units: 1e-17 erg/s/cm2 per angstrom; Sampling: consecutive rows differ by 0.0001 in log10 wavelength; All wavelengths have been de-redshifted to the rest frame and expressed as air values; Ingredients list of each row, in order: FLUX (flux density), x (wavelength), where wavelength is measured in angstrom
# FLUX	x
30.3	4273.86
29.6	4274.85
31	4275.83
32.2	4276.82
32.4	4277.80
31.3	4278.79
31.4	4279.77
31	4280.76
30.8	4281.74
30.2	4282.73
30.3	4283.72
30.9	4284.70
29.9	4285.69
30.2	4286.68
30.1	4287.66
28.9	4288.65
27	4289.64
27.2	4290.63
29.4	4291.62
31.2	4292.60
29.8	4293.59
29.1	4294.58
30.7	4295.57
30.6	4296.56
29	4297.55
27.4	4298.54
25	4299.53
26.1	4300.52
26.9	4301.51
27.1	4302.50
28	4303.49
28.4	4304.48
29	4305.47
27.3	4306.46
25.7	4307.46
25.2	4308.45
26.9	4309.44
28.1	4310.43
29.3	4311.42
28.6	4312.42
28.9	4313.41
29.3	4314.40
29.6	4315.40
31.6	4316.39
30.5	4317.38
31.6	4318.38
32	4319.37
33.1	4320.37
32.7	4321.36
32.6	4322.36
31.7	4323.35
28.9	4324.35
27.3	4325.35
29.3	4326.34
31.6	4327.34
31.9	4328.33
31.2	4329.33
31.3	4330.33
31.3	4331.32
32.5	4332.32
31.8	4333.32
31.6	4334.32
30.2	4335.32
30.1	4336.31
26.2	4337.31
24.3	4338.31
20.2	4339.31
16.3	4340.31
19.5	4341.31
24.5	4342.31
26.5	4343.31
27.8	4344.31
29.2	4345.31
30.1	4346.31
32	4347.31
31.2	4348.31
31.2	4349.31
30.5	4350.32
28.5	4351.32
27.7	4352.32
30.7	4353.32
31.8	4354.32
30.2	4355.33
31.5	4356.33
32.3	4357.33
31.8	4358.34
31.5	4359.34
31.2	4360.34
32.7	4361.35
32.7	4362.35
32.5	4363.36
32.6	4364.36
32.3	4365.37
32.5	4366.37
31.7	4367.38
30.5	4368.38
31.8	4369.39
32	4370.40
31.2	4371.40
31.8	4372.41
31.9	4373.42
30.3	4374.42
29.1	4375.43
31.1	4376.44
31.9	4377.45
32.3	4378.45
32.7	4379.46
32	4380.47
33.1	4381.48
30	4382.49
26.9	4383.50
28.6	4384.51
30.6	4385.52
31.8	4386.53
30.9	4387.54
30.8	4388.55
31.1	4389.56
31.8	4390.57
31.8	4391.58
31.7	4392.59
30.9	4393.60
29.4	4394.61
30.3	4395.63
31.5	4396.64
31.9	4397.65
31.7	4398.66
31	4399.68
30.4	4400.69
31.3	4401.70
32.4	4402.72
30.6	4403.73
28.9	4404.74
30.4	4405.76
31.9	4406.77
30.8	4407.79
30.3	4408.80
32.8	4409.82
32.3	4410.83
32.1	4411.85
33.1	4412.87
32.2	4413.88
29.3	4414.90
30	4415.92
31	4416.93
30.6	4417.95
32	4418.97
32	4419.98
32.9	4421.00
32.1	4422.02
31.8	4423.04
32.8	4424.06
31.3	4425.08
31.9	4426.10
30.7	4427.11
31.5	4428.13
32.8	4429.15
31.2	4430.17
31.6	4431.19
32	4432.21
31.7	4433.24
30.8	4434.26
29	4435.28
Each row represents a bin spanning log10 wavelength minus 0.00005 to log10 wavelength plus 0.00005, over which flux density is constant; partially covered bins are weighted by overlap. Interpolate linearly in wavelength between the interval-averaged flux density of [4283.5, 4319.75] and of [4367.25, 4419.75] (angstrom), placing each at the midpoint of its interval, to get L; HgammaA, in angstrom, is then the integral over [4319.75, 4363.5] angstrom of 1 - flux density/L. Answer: 0.3 angstrom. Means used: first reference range 28.8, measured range 29.6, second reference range 31.1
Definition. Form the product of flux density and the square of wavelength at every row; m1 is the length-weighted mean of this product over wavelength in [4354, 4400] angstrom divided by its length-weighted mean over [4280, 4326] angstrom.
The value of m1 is 1.1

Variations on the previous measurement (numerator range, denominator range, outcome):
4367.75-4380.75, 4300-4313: 1.18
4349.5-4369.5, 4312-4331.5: 1.04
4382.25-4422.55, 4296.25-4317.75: 1.16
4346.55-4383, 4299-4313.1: 1.18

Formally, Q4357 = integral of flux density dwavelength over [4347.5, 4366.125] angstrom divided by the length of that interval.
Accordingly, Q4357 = 31.3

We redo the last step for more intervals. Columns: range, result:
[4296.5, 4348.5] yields 28.6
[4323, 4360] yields 29.1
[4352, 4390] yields 31.3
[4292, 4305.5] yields 28.5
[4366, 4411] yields 31.1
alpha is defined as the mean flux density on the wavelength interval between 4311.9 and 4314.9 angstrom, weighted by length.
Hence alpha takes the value 28.9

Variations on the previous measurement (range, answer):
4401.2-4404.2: 31.4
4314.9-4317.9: 30.6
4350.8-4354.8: 29.7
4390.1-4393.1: 31.8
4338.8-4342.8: 20.1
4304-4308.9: 27.1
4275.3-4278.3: 31.8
